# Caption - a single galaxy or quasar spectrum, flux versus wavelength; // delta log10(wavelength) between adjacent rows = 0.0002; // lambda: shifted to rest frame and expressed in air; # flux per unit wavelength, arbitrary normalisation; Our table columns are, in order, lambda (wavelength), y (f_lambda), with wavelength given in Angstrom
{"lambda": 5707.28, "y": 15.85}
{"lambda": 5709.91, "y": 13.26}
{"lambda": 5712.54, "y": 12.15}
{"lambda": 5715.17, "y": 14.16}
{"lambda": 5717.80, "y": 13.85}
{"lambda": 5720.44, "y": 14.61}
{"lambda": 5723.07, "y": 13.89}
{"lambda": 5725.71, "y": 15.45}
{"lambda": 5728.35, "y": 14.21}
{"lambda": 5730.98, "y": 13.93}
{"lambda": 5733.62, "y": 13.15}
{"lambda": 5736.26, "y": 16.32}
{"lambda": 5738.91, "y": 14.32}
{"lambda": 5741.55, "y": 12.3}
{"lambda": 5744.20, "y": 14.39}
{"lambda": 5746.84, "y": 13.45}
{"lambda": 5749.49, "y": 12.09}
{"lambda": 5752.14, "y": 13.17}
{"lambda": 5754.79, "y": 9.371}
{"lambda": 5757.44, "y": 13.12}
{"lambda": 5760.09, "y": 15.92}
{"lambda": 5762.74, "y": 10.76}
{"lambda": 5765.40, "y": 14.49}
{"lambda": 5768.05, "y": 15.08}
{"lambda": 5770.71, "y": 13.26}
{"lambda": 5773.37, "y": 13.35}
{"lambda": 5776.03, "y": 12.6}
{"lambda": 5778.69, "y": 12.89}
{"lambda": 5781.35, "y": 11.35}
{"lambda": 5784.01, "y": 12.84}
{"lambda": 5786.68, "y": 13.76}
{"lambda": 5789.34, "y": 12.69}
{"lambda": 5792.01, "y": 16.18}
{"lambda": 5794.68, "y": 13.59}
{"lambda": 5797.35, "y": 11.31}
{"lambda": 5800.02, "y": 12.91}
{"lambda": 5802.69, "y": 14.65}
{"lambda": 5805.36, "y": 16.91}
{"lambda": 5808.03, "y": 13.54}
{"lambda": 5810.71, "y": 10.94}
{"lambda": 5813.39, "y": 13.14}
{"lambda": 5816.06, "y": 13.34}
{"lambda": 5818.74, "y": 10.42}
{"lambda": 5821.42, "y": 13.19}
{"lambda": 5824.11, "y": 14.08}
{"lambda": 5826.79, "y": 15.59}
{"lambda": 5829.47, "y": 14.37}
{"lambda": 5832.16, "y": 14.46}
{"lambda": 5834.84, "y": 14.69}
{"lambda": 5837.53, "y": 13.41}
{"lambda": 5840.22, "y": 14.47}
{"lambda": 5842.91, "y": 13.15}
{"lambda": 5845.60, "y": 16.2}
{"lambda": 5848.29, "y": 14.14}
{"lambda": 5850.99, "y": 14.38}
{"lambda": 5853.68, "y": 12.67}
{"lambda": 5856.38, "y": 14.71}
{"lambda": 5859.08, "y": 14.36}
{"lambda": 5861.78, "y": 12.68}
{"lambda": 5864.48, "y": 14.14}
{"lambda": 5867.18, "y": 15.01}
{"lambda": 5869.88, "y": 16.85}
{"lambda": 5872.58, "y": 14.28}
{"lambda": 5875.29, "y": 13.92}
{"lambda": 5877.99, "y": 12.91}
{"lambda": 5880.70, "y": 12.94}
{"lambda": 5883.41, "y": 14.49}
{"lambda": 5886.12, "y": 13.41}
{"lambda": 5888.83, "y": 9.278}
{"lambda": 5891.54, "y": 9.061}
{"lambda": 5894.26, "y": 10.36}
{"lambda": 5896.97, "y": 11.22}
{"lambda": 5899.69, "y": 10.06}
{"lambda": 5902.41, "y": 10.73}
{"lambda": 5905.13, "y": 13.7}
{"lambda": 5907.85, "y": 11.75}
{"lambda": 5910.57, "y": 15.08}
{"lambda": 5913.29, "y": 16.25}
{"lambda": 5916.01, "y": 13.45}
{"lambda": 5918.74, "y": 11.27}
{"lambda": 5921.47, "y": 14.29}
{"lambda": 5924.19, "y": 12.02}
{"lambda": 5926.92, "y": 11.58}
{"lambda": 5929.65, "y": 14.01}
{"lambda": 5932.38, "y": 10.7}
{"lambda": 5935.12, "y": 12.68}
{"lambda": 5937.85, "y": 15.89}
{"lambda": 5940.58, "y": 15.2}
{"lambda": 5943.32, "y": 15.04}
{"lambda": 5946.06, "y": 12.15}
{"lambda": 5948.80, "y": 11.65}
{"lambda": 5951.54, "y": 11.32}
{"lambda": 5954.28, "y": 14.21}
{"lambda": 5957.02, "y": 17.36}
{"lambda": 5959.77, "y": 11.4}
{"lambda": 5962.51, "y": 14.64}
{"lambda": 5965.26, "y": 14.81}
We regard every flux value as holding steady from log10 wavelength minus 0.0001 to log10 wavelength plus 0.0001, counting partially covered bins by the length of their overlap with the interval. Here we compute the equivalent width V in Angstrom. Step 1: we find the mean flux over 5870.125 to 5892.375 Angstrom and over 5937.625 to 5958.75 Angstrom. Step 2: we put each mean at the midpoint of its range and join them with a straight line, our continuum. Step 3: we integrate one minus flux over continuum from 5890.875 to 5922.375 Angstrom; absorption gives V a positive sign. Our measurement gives 2.29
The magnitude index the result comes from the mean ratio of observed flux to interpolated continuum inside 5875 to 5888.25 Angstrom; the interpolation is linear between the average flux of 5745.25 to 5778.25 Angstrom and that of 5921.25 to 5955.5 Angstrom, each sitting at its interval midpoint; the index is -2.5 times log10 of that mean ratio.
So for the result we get -0.01 mag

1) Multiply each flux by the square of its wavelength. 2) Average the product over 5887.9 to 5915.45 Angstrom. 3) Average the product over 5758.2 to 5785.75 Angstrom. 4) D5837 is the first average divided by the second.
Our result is 0.93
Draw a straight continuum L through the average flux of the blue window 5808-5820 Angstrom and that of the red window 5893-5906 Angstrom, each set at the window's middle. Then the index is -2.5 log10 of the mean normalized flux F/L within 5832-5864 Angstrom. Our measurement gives -0.20 mag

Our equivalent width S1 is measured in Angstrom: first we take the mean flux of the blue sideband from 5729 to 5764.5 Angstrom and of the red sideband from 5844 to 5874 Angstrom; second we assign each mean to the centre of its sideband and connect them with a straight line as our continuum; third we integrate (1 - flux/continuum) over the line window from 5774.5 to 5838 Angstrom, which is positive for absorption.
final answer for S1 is 2.1 Angstrom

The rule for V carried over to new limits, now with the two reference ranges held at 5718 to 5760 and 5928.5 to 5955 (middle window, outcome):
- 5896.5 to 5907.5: 1.5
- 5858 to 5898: 1.2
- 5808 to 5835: 0.2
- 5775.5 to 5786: 0.8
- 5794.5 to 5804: 0.3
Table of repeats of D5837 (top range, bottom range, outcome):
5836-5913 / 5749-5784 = 1.06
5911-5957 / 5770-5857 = 1.03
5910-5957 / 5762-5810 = 1.05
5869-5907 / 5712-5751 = 0.93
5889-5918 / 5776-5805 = 0.94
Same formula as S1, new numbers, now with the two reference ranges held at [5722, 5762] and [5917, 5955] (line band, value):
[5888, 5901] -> 3.1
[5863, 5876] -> -1.6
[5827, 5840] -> -1.0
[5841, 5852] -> -1.0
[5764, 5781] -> 0.1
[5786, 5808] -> -0.9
